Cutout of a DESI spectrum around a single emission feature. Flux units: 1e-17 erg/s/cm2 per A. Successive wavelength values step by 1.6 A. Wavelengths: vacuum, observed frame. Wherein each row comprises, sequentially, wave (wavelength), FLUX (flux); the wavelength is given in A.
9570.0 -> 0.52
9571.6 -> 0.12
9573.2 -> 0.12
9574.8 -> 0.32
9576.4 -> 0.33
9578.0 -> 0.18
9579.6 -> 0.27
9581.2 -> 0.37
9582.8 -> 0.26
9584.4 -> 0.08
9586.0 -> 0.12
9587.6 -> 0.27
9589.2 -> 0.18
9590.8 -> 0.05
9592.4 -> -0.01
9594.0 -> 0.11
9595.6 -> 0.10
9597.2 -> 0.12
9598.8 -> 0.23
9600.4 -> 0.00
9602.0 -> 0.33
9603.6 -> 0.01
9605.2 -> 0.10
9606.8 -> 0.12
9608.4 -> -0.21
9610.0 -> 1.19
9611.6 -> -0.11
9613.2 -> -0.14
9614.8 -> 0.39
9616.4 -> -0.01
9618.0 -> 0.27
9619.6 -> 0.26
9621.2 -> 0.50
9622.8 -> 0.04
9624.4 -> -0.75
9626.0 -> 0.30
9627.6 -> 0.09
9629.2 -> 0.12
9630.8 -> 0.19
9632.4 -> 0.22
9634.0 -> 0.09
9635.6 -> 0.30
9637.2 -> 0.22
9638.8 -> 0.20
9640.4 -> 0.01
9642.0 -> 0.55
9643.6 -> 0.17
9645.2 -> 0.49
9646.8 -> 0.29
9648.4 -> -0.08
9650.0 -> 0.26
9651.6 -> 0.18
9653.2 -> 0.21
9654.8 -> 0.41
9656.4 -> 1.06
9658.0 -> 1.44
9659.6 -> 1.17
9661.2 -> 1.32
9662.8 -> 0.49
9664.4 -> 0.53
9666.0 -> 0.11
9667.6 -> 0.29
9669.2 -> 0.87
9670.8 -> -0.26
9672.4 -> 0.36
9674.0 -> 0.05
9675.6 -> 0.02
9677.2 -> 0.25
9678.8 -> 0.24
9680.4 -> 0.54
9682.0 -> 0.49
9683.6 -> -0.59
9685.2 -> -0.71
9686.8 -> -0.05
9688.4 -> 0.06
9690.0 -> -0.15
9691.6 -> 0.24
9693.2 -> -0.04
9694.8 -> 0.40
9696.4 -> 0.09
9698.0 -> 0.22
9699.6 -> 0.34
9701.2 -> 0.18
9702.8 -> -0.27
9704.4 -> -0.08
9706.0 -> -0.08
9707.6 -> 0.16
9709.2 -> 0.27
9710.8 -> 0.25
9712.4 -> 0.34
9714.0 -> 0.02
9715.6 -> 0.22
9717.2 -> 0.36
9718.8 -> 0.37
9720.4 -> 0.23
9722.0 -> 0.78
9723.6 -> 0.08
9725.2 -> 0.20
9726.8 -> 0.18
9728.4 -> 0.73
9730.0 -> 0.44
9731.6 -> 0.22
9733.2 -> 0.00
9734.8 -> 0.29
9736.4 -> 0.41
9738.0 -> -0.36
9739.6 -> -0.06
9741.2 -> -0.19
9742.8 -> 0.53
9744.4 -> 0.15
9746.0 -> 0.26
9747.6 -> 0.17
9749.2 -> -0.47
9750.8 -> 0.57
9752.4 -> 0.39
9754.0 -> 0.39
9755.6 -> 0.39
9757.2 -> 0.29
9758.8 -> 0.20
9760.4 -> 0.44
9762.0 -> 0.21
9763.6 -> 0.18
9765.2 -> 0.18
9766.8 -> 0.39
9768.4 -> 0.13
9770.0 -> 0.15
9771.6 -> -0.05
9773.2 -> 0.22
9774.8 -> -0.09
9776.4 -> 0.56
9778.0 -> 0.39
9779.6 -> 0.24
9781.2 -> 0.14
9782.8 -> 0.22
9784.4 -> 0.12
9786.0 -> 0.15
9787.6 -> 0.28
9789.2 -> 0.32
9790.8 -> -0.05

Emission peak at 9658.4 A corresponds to [O III] 5007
